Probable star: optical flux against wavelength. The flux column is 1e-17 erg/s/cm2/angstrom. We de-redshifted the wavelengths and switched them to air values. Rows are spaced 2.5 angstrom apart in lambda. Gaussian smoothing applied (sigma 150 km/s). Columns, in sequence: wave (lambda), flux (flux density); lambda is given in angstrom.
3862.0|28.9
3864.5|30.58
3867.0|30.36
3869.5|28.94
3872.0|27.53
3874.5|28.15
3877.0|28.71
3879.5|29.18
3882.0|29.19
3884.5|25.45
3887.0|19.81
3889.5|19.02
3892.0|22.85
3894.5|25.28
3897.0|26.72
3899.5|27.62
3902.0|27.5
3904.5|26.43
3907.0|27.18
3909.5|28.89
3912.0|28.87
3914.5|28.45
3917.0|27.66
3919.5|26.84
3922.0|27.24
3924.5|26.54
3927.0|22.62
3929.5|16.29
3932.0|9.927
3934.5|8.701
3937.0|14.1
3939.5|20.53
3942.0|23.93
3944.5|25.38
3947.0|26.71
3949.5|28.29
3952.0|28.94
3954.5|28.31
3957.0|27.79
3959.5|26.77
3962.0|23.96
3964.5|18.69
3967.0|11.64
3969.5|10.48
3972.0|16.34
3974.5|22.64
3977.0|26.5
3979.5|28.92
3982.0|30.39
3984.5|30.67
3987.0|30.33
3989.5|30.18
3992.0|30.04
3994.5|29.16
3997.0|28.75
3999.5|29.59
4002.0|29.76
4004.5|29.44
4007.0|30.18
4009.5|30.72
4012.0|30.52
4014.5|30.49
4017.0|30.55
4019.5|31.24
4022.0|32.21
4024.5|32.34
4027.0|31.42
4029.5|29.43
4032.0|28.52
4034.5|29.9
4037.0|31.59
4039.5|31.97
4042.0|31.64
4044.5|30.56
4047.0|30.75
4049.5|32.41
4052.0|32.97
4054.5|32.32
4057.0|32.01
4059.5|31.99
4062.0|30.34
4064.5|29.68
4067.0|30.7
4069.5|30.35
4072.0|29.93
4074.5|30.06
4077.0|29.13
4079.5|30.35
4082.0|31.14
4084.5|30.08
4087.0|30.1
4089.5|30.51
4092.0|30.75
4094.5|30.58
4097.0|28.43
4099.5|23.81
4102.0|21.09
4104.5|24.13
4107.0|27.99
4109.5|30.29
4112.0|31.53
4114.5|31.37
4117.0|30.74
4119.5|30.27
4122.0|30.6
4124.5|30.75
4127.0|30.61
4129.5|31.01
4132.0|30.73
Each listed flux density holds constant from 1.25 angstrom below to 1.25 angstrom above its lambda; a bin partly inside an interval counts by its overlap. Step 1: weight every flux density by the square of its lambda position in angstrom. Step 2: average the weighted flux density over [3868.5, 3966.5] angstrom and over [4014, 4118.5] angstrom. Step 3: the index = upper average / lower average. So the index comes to 1.3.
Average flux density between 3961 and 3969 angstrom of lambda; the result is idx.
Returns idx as 17.2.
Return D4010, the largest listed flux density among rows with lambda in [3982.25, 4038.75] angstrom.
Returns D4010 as 32.34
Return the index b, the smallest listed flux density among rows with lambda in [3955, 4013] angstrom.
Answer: 10.48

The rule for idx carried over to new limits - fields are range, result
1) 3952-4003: 25.6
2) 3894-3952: 24.1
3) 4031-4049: 30.8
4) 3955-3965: 25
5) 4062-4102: 29.5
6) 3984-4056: 30.7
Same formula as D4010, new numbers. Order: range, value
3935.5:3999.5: 30.67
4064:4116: 31.53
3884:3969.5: 28.94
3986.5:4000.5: 30.33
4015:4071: 32.97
